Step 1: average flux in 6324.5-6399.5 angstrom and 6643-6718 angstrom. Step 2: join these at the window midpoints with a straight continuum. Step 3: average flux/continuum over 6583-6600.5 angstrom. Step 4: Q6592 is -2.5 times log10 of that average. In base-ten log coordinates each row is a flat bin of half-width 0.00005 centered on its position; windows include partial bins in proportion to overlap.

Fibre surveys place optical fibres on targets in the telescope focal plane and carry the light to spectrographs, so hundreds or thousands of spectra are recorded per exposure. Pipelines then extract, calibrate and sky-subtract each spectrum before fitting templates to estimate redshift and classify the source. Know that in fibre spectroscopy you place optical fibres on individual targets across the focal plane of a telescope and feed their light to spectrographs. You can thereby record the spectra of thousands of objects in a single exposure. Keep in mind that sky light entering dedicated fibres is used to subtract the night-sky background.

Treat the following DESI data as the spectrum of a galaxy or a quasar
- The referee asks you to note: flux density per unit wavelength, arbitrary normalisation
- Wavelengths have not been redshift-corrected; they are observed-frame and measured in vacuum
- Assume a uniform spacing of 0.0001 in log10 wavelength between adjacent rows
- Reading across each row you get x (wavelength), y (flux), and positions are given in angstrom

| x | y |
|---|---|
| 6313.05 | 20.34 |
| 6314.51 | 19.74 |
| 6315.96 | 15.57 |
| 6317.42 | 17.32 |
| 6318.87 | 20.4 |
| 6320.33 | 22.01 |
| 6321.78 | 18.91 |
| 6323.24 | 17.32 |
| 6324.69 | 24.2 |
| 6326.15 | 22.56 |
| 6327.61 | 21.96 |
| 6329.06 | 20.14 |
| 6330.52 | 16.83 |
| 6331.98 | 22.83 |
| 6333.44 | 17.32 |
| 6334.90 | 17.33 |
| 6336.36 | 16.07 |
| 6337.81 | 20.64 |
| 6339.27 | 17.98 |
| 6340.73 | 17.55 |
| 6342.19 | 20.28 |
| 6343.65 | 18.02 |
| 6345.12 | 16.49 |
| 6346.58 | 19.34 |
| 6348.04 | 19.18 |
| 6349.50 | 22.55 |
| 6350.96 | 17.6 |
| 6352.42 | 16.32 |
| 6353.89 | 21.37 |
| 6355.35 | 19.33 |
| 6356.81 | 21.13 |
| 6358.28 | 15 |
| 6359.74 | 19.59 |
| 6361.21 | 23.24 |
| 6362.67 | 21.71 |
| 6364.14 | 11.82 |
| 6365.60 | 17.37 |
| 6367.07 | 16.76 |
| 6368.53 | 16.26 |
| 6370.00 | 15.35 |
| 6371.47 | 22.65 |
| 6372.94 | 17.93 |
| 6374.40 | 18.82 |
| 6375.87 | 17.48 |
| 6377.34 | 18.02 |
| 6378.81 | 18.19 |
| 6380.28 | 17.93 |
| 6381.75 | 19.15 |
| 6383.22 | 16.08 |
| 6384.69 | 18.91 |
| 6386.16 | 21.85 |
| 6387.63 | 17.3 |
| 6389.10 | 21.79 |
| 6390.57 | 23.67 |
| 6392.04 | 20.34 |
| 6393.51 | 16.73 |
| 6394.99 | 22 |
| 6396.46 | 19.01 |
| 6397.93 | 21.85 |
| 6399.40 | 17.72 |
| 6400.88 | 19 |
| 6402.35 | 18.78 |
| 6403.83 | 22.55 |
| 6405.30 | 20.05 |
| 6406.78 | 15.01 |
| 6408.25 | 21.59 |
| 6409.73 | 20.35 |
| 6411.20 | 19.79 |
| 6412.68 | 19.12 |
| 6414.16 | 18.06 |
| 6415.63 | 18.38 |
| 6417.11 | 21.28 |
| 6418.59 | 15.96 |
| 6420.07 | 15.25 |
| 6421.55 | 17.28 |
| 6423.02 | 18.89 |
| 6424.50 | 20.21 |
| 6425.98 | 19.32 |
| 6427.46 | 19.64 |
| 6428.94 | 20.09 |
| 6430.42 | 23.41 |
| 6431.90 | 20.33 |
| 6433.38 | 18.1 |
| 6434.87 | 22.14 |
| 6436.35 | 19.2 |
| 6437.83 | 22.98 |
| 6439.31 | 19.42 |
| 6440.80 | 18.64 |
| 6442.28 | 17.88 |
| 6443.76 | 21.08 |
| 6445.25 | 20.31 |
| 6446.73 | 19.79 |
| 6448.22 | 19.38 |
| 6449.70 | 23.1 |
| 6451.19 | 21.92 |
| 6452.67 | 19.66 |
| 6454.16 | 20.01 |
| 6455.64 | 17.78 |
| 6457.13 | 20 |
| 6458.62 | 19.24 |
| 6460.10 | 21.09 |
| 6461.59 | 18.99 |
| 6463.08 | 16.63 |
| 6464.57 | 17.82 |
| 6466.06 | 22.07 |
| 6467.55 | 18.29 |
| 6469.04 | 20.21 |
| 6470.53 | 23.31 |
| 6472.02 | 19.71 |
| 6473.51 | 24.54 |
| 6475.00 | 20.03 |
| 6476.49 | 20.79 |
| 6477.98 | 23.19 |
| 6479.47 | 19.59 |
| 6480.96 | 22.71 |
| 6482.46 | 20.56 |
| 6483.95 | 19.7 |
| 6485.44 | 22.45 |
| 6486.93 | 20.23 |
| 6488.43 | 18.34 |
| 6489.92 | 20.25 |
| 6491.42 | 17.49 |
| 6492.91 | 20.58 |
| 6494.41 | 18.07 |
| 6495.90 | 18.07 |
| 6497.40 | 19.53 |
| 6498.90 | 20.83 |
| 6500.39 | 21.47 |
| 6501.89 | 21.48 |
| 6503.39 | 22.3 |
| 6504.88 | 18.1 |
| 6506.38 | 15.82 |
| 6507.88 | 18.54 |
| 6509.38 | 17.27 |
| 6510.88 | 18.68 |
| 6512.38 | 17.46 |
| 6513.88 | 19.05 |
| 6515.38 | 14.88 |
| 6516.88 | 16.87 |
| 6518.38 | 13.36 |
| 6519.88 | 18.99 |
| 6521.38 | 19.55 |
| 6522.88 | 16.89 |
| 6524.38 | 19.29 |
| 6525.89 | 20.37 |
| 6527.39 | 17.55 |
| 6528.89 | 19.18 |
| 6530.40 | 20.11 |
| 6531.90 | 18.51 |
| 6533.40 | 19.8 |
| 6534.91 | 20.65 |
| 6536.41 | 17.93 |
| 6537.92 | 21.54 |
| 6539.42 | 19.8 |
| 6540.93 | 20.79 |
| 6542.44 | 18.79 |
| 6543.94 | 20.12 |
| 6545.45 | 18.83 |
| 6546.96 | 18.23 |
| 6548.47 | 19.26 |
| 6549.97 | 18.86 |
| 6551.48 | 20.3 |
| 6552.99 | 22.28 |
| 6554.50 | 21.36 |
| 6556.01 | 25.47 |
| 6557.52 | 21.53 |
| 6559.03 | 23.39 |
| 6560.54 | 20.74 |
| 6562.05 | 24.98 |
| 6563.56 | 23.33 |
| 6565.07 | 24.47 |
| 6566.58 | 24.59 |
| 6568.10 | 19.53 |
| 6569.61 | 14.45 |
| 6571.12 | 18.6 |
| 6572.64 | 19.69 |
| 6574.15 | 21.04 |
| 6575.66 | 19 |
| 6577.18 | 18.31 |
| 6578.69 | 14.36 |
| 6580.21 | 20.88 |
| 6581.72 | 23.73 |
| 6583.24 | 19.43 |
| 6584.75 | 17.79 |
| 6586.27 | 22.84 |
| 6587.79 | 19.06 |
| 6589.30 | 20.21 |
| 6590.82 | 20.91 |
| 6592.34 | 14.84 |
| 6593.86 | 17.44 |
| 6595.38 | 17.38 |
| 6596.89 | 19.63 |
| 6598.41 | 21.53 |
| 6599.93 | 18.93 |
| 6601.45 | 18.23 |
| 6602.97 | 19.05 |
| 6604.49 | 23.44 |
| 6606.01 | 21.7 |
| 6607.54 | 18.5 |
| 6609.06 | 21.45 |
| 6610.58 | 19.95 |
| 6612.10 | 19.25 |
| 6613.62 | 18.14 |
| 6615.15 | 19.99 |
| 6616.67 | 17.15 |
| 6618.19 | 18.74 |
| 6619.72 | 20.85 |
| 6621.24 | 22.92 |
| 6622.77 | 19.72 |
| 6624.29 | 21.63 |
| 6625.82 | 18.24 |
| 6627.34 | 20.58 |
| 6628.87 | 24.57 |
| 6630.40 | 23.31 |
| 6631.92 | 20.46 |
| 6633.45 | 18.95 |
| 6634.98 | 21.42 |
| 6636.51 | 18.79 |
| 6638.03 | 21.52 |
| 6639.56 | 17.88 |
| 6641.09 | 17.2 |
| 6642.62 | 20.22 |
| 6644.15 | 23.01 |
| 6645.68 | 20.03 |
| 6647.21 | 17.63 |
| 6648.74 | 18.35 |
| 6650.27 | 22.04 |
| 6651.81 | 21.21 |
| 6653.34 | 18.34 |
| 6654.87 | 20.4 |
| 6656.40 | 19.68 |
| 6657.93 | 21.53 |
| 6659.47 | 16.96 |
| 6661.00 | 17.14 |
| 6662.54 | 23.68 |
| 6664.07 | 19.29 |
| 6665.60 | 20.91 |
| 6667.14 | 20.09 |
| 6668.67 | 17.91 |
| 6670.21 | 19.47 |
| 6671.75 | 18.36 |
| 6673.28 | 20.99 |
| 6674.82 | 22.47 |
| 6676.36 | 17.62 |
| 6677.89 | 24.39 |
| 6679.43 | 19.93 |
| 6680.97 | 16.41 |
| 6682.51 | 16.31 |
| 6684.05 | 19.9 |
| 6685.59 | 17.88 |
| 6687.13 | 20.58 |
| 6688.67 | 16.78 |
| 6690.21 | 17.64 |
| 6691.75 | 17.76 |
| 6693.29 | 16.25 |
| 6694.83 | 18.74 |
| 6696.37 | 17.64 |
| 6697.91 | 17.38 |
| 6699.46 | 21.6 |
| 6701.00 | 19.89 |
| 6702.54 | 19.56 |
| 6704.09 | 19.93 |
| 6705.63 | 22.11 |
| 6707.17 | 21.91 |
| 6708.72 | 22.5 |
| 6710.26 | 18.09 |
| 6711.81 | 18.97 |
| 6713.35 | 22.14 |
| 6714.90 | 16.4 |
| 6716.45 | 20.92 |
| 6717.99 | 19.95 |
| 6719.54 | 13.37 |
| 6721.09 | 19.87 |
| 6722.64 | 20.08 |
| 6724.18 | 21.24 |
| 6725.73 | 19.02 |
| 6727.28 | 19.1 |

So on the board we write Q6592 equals 0.014 mag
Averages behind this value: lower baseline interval 19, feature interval 19.2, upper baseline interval 19.6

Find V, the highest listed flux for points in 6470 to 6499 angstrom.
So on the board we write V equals 24.54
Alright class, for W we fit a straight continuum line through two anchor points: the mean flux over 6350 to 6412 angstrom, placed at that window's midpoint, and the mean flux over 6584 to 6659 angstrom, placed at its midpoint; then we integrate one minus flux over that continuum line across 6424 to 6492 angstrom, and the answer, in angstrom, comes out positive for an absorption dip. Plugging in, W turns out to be -3.4 angstrom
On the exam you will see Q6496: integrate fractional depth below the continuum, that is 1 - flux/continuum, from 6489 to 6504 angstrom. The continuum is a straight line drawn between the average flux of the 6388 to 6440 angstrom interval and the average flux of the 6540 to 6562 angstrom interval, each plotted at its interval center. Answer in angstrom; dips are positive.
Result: 0.3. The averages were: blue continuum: 19.7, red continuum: 20.8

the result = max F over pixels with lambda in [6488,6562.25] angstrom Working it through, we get 25.47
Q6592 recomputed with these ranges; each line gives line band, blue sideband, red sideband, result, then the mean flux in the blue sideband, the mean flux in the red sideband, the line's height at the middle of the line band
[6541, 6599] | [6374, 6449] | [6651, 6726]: -0.043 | 19.4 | 19.4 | 19.4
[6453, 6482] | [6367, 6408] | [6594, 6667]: -0.052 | 19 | 20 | 19.4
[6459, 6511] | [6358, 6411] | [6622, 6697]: -0.042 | 19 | 19.6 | 19.2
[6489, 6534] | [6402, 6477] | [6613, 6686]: 0.065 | 19.8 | 19.9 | 19.8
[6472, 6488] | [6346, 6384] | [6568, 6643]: -0.119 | 18.5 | 19.7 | 19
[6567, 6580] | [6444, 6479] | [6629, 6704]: 0.086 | 20.3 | 19.5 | 19.9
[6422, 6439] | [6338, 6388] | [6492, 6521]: -0.102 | 18.5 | 18.5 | 18.5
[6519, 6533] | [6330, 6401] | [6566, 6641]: 0.031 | 18.8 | 19.8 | 19.5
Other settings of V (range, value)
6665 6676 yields 22.47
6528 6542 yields 21.54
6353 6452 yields 23.67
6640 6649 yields 23.01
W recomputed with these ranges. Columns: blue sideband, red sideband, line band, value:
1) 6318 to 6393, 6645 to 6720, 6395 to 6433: -0.5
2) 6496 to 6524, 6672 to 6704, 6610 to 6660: -3.2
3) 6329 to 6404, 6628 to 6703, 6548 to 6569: -3.0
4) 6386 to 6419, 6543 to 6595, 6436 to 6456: -0.3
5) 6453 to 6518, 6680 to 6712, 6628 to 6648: -1.3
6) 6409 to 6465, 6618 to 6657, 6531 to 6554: 0.3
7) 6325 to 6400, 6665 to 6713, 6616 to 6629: -0.7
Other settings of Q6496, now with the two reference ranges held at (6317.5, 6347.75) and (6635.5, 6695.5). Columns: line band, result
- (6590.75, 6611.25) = -0.1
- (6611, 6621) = 0.1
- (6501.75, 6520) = 1.5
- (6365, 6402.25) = 0.9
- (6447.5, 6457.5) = -0.5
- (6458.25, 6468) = 0.1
